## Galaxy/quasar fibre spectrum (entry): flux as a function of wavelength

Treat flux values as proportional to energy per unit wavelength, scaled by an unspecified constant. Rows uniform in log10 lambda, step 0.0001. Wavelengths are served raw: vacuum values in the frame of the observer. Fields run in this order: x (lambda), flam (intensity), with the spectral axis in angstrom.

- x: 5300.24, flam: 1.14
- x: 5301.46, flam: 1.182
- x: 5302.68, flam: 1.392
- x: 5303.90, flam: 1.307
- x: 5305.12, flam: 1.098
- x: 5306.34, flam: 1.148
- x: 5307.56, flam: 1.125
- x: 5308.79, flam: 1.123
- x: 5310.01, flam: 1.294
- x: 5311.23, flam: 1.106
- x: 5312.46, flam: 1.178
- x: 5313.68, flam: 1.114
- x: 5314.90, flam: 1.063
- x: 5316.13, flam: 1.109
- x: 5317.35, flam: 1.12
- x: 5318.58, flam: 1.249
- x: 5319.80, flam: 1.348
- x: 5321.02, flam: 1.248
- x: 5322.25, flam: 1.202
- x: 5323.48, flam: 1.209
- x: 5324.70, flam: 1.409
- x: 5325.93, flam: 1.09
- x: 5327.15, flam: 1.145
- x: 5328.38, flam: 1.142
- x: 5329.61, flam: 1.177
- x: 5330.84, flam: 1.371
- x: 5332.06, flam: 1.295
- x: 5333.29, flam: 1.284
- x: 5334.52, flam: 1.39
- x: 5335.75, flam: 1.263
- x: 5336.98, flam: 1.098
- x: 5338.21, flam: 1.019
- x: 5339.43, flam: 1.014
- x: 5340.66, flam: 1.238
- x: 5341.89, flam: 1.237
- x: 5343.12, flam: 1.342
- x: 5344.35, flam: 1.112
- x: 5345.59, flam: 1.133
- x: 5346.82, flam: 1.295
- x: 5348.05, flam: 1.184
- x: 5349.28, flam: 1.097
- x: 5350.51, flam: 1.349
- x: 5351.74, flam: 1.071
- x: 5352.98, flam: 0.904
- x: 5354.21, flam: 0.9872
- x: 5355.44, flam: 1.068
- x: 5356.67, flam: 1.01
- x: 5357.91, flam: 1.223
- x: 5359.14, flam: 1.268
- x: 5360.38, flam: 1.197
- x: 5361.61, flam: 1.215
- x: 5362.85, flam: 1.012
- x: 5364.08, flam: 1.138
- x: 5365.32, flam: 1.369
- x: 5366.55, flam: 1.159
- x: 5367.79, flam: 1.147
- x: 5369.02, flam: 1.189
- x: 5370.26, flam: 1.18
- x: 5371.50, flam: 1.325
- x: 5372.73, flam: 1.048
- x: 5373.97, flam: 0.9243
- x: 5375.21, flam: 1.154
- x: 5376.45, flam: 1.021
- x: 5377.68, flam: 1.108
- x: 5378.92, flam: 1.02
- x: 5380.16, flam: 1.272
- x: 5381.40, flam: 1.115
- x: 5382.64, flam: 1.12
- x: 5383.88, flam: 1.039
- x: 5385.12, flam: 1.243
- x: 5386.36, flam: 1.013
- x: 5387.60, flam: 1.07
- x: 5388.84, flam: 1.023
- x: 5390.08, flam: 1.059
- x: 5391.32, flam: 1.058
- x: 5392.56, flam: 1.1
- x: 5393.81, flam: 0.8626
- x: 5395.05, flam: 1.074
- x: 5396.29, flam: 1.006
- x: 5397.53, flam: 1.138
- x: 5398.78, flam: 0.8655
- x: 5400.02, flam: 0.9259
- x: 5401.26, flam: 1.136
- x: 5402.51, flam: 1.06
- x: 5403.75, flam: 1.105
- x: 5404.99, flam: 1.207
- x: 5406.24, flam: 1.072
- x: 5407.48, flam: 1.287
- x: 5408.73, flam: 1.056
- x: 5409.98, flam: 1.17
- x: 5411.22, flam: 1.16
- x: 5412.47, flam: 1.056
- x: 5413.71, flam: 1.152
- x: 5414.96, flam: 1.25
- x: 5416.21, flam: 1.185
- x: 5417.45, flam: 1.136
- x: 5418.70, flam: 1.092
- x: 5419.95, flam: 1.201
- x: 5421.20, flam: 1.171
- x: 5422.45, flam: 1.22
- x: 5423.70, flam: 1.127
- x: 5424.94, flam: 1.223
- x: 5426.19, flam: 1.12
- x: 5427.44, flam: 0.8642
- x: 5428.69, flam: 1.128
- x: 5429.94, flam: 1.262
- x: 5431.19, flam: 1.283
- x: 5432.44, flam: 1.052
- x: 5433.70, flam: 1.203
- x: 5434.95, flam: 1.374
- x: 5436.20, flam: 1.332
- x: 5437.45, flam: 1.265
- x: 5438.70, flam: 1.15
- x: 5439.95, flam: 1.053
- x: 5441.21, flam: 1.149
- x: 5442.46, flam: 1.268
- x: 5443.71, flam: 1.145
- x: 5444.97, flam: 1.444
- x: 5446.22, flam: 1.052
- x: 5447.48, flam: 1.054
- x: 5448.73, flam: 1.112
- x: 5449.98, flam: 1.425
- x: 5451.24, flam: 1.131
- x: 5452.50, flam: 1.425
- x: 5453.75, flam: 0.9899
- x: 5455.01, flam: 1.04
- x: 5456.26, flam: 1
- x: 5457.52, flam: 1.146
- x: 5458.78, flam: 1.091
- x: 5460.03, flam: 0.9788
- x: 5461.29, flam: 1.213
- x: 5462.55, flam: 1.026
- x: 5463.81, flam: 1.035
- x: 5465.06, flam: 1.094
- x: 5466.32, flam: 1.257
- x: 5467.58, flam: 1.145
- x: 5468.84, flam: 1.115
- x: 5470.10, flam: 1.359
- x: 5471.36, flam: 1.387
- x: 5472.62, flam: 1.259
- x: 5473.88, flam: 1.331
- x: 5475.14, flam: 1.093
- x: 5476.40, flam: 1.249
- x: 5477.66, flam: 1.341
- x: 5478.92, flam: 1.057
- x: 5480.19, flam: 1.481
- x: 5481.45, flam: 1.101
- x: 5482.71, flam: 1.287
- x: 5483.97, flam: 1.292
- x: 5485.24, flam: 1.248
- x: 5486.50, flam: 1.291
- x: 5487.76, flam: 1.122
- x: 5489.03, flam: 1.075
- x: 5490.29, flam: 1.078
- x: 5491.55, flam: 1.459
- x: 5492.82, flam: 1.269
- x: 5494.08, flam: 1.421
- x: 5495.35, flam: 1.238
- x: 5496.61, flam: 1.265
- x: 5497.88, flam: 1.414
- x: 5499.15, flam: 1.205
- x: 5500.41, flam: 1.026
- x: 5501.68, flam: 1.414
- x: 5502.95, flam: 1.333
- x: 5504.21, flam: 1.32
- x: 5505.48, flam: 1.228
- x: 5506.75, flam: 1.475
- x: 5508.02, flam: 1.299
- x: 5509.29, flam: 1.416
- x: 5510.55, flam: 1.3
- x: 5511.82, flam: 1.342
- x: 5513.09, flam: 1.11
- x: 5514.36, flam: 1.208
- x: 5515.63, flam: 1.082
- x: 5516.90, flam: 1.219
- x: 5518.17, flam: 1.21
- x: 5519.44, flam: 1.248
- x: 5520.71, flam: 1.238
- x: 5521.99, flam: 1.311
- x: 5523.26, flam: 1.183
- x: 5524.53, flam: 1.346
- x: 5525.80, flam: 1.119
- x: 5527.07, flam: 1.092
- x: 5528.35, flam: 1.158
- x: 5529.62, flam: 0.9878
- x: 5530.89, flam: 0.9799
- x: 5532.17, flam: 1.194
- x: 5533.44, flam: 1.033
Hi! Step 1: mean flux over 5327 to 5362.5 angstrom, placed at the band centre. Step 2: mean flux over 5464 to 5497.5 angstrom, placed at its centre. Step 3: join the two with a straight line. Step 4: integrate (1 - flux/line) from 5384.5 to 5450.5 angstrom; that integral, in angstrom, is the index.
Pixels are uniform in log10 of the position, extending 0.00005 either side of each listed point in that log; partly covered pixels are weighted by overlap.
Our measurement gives 4.09 angstrom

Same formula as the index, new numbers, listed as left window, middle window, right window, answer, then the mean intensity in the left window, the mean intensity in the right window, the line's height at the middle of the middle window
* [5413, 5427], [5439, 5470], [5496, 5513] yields 2.0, 1.17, 1.3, 1.22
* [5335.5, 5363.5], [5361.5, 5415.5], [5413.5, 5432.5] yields 2.1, 1.14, 1.16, 1.15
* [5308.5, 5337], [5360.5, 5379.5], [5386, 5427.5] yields 0.2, 1.21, 1.1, 1.15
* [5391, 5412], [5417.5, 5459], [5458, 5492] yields -1.2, 1.08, 1.2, 1.14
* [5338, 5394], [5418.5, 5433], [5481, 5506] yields 0.5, 1.13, 1.26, 1.19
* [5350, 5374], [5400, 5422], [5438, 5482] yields 0.4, 1.14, 1.18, 1.16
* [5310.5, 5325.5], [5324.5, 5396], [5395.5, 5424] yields 1.1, 1.2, 1.12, 1.16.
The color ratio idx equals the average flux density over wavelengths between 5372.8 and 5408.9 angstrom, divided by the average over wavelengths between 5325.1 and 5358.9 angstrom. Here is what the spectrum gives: 0.92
